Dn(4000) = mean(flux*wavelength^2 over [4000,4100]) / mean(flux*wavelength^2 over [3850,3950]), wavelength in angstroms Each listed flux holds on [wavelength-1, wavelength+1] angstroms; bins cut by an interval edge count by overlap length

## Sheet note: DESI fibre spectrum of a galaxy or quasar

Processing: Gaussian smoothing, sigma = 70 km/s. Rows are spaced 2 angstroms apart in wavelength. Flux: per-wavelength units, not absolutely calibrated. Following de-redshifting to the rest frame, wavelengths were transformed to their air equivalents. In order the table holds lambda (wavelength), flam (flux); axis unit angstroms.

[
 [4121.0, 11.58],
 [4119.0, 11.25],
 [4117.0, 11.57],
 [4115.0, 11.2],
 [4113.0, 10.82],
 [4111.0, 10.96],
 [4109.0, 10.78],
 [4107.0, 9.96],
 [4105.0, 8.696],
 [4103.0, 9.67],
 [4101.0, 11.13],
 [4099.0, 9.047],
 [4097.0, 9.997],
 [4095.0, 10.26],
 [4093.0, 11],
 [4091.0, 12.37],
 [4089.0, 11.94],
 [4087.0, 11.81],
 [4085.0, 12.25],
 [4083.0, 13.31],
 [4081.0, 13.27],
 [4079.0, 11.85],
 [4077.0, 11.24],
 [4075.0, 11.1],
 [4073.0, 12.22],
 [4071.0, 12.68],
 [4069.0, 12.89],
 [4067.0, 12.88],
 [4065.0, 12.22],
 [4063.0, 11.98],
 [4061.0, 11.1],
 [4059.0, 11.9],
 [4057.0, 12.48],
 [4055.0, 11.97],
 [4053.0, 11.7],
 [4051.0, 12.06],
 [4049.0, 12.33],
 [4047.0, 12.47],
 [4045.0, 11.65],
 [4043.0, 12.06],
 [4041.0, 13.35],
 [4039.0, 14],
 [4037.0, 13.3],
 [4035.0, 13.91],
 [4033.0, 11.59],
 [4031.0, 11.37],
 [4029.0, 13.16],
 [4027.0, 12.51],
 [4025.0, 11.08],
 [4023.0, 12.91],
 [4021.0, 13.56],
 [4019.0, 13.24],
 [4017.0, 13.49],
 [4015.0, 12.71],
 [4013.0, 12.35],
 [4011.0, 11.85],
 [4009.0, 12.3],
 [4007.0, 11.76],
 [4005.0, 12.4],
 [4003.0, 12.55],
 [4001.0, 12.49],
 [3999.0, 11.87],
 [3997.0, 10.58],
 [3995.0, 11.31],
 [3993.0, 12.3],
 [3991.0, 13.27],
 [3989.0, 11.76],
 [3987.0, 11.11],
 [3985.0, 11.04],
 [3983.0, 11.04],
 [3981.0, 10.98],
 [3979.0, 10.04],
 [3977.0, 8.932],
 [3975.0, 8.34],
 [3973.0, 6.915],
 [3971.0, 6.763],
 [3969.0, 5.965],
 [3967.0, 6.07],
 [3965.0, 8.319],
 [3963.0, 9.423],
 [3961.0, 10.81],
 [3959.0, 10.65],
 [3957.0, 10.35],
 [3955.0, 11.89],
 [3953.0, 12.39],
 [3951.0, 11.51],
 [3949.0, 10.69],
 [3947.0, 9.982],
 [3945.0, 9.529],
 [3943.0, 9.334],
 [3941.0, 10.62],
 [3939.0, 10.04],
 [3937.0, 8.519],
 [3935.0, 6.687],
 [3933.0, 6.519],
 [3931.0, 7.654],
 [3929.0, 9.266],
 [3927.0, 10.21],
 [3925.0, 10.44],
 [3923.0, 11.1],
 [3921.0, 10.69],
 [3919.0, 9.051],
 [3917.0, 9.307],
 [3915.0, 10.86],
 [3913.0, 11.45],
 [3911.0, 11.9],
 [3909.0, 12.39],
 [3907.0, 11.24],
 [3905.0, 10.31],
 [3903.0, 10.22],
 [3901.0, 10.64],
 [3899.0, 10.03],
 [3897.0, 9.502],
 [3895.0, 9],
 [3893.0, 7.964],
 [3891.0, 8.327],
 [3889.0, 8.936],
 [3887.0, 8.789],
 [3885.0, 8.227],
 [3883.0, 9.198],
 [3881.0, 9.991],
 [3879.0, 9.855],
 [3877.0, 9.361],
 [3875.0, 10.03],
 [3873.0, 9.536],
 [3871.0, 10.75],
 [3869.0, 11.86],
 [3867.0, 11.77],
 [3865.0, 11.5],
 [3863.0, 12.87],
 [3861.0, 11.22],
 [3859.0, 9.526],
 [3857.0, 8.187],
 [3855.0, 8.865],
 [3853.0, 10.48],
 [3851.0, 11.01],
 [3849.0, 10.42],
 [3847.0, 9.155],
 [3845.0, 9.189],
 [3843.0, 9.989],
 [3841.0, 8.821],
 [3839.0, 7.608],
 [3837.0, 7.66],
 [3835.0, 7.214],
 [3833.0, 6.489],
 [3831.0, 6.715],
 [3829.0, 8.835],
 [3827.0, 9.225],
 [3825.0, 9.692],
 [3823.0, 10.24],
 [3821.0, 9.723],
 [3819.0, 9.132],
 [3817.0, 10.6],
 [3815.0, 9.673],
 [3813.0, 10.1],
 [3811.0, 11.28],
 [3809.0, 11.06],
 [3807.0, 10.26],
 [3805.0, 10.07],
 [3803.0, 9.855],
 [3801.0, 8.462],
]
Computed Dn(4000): 1.33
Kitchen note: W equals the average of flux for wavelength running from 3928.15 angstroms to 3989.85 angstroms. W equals 9.45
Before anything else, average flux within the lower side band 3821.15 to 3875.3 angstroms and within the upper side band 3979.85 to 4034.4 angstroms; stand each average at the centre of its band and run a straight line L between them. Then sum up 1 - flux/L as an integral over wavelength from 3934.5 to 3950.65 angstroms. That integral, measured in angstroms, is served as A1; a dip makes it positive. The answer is 2.2 angstroms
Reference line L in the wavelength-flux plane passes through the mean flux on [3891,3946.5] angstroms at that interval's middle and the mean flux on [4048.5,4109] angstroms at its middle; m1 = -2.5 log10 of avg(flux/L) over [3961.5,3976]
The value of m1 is 0.34 mag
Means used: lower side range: 9.77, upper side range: 11.6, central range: 7.52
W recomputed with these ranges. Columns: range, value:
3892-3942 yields 9.82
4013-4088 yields 12.4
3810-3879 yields 9.67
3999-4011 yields 12.2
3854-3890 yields 10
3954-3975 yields 8.7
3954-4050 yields 11.3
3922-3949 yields 9.28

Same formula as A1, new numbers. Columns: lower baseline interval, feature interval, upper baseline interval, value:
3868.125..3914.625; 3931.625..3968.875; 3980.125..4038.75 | 5.3 angstroms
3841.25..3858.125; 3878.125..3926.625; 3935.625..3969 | -1.2 angstroms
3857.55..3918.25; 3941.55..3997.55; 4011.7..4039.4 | 8.0 angstroms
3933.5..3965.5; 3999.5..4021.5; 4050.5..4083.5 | -2.9 angstroms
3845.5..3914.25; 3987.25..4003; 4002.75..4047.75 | 0.2 angstroms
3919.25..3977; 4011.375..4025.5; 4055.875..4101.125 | -2.8 angstroms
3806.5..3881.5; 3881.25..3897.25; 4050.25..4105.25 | 2.1 angstroms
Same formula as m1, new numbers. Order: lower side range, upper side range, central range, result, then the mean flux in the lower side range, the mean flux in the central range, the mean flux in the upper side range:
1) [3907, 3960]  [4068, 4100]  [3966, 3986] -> 0.225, 10.1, 8.61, 11.7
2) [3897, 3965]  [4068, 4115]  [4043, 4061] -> -0.097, 10.1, 12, 11.3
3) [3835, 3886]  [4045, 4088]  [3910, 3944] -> 0.102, 9.83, 9.63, 12.2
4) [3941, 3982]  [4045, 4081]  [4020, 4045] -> -0.126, 9.47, 12.7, 12.1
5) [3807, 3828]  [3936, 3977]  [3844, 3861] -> 0.023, 10.1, 9.7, 9.39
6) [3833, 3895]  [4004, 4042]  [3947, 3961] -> 0.019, 9.55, 11.1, 12.7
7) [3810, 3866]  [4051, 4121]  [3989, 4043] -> -0.147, 9.48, 12.5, 11.5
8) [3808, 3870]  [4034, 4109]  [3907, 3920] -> -0.051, 9.68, 10.9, 11.8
